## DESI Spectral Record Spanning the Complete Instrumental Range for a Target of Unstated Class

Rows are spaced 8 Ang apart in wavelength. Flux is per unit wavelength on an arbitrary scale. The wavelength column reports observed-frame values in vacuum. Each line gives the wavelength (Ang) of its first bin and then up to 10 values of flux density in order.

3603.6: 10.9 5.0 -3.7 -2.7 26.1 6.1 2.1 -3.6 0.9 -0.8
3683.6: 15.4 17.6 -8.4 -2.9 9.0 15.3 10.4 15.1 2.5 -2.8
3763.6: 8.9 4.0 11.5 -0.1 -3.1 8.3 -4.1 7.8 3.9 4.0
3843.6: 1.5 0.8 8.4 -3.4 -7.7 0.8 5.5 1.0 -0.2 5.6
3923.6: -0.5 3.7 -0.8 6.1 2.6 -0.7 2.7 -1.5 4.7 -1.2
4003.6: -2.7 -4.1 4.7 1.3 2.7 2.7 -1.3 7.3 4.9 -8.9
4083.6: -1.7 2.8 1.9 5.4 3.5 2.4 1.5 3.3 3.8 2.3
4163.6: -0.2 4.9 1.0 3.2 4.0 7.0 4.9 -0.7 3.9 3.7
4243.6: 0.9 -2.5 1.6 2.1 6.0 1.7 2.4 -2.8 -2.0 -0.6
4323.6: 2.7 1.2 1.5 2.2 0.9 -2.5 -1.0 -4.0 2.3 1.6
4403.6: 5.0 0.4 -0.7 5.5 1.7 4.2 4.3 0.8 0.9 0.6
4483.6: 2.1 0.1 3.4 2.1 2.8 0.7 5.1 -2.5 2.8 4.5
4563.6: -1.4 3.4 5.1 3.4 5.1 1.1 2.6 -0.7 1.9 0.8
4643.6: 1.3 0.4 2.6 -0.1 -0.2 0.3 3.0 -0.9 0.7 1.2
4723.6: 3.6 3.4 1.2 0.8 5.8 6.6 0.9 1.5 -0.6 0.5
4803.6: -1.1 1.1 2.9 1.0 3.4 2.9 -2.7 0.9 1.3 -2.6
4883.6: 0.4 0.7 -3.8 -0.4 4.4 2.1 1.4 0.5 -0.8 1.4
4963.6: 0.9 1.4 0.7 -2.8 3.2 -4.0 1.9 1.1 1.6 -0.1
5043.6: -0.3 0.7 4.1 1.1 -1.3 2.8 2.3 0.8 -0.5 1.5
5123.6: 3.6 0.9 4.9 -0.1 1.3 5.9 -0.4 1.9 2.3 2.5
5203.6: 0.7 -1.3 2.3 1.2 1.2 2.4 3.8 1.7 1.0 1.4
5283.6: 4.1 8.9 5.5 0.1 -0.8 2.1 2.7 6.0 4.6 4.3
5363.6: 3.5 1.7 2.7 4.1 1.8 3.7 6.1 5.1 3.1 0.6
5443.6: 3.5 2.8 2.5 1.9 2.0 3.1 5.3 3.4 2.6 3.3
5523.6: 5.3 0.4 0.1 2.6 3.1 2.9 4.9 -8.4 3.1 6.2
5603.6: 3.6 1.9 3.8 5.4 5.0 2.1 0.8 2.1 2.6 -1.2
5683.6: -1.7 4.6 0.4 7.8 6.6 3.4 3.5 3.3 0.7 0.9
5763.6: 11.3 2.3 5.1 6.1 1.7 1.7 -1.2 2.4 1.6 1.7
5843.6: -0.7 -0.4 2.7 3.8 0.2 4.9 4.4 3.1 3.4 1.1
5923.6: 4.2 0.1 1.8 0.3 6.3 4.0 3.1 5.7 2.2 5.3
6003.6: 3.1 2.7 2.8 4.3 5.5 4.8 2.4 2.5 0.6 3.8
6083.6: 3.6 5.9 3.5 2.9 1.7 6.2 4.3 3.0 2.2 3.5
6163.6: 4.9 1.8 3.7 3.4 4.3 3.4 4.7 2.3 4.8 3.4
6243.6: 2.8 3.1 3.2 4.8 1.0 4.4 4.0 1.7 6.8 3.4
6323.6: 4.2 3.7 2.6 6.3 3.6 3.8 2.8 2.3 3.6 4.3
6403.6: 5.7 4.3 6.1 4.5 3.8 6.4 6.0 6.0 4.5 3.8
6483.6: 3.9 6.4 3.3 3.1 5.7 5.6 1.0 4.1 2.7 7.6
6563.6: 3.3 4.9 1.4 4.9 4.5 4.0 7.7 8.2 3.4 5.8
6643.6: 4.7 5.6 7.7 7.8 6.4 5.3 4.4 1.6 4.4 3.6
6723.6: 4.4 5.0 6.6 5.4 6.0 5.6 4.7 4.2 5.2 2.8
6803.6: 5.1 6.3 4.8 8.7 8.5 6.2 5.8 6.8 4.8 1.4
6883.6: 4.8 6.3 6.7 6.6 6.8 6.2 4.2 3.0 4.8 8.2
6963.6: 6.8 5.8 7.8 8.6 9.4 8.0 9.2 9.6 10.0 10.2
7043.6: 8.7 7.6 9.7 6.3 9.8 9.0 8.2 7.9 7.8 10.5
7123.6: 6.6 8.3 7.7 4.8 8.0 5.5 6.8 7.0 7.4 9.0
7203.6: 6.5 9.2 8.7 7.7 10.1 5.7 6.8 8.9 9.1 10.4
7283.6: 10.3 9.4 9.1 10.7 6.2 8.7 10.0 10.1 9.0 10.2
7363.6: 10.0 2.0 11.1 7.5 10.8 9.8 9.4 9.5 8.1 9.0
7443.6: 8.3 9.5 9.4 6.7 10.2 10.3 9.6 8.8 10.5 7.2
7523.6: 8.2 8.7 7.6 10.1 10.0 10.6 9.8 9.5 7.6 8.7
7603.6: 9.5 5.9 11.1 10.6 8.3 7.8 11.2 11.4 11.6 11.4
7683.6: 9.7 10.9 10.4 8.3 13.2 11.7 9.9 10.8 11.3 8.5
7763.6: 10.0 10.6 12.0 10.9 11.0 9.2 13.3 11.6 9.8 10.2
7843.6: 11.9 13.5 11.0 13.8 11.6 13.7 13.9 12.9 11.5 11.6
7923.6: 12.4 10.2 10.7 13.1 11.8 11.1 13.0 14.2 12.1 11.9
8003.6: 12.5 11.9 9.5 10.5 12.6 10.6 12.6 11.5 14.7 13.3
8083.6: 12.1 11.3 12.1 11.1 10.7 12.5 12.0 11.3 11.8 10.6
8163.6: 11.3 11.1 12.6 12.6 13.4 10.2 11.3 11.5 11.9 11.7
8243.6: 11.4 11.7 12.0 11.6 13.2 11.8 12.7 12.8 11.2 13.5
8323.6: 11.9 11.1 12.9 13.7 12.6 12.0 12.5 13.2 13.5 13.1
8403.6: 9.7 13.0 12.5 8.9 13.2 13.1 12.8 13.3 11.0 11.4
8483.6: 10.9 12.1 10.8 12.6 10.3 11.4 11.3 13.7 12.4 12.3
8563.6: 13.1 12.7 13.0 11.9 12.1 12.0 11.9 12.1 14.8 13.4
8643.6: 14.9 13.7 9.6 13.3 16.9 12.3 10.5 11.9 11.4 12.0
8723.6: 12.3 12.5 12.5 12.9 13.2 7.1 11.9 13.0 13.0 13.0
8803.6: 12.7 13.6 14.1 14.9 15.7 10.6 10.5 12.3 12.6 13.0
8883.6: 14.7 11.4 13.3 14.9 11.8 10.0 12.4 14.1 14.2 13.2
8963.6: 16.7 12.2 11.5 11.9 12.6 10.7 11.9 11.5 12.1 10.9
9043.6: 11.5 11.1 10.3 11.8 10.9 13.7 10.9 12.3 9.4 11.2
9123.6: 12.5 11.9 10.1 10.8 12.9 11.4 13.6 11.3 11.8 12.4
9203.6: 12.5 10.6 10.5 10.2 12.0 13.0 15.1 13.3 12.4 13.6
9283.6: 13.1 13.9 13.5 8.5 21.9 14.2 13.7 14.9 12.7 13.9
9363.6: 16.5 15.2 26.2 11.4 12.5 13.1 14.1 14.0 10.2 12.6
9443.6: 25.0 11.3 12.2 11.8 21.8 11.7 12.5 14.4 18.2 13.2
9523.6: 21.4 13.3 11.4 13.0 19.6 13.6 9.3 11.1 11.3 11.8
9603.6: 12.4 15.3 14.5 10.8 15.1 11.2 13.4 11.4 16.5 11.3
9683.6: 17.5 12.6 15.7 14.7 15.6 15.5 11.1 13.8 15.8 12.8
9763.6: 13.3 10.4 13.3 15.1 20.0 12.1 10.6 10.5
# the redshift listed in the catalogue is 0.748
